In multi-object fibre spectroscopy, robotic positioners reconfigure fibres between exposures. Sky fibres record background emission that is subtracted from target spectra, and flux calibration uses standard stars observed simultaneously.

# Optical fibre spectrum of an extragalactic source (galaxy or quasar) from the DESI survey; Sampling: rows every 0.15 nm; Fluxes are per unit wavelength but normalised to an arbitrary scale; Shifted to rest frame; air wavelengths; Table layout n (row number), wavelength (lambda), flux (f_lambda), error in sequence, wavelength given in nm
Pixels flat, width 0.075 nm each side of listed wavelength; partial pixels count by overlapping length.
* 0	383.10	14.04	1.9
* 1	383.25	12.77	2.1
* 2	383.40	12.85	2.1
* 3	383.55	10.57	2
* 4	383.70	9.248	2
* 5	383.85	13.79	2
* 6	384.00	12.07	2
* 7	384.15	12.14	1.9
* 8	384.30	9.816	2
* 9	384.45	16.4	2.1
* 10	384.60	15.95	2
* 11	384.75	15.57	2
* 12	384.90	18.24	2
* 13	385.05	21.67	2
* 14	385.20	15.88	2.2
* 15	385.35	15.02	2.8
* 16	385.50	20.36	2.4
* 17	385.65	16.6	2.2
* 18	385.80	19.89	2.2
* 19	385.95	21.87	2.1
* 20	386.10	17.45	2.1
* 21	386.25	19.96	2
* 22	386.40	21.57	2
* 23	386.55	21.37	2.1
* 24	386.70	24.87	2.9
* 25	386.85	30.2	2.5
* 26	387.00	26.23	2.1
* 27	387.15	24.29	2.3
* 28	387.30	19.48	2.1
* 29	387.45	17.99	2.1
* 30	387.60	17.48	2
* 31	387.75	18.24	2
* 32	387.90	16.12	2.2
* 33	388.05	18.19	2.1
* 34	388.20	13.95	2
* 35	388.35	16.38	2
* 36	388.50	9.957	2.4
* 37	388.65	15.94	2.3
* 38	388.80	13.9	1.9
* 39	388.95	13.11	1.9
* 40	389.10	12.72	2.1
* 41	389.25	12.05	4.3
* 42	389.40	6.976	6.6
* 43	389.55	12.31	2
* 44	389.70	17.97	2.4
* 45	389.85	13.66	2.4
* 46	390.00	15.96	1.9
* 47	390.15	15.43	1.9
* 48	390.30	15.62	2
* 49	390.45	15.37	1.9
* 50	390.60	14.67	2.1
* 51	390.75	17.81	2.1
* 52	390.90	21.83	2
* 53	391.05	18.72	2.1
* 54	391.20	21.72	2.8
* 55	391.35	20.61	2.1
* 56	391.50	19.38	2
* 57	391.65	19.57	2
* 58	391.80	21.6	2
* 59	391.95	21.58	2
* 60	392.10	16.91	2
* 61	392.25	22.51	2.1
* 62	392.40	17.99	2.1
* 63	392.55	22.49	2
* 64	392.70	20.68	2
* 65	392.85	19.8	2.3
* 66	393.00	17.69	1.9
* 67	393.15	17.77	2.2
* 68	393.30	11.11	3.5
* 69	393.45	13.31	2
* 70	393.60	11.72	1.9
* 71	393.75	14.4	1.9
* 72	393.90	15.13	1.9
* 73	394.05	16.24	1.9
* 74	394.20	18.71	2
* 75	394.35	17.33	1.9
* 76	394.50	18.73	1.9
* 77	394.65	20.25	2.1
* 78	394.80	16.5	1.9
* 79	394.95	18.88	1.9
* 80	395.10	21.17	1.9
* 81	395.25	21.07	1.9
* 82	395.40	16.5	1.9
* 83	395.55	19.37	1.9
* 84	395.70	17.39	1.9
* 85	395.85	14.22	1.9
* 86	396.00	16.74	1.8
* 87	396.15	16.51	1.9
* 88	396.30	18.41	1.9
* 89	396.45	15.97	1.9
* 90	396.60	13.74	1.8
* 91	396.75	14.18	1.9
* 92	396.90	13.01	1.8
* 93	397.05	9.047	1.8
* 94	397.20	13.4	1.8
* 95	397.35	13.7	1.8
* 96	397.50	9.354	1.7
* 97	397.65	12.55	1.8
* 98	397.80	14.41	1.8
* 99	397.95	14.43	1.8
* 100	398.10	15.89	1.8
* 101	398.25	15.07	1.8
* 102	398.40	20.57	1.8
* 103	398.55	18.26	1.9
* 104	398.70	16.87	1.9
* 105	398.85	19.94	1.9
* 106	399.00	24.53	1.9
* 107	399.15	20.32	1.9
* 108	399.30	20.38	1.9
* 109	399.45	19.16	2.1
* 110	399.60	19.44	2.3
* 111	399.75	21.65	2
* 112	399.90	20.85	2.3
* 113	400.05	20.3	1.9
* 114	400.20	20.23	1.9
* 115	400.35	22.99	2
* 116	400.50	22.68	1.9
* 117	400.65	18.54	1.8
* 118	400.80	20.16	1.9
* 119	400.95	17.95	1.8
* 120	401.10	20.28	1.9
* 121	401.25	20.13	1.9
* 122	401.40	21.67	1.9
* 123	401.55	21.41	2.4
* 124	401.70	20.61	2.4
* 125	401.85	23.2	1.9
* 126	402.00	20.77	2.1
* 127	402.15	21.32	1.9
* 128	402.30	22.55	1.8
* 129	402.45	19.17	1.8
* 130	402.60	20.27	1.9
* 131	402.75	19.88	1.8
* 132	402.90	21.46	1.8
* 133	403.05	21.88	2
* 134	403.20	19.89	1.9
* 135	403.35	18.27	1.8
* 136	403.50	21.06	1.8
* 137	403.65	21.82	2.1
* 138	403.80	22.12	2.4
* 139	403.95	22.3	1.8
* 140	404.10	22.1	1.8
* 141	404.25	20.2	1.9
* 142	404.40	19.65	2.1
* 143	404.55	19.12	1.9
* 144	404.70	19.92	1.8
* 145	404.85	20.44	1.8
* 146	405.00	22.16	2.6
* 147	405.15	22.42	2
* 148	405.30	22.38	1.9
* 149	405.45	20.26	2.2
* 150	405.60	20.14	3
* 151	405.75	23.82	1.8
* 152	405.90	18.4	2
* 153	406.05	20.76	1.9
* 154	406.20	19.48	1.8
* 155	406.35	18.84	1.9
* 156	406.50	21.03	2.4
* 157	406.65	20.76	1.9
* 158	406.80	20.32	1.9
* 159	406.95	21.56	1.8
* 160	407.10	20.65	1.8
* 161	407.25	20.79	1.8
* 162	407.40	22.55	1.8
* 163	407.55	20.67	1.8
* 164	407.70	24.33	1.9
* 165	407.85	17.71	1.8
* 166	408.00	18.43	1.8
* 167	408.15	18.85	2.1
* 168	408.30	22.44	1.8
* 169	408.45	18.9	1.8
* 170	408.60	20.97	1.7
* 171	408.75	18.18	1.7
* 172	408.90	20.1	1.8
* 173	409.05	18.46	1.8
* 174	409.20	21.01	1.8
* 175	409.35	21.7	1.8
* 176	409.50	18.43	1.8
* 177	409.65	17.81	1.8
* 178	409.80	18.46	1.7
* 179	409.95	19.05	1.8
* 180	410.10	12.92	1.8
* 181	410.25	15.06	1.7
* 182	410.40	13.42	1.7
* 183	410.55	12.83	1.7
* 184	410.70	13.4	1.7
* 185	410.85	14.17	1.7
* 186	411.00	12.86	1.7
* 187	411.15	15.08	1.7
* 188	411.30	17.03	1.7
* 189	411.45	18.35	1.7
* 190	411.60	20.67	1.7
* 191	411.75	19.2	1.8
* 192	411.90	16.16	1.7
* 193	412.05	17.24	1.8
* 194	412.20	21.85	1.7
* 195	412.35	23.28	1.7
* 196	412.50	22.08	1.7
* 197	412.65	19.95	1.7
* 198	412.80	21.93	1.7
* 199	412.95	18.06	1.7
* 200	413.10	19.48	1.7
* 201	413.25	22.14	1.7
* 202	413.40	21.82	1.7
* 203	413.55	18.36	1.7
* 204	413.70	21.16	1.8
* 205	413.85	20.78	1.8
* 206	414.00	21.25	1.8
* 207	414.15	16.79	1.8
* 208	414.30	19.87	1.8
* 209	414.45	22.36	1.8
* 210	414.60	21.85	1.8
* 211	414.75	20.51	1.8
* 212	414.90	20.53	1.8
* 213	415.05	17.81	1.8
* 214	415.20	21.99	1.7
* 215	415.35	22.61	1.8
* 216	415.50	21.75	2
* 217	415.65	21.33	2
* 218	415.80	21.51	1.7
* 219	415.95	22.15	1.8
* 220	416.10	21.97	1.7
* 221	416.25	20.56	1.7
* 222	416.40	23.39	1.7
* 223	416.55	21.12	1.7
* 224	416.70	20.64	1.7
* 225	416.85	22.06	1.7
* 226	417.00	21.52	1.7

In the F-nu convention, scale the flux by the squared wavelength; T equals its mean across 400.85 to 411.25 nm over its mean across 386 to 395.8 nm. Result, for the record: 1.2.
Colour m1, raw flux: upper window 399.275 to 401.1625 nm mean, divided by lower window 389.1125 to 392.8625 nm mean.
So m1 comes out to 1.16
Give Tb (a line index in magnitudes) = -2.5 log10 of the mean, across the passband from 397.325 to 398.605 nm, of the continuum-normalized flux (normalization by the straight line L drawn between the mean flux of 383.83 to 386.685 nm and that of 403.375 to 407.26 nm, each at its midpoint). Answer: 0.30 mag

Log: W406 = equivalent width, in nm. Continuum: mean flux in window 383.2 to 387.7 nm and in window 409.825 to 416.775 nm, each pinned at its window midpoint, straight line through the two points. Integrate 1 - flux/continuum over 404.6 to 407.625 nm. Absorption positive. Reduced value -0.31 nm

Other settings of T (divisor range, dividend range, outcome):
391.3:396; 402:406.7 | 1.21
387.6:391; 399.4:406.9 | 1.48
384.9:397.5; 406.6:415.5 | 1.23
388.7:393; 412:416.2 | 1.35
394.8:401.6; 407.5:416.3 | 1.16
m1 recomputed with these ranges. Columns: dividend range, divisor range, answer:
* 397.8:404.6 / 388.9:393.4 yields 1.17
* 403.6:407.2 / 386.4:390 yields 1.21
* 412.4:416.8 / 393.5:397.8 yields 1.32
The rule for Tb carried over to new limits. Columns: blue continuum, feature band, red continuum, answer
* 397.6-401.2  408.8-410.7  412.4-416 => 0.17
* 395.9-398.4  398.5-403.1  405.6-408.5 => -0.23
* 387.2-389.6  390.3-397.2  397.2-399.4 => -0.11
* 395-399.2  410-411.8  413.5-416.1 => 0.27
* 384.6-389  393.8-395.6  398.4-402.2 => 0.09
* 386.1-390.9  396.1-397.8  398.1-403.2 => 0.38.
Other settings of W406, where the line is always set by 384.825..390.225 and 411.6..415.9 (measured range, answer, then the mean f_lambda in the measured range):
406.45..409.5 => -0.086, 20.4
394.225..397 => 0.196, 17.2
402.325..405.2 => -0.203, 20.8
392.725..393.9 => 0.185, 15.4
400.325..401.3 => -0.061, 20.3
